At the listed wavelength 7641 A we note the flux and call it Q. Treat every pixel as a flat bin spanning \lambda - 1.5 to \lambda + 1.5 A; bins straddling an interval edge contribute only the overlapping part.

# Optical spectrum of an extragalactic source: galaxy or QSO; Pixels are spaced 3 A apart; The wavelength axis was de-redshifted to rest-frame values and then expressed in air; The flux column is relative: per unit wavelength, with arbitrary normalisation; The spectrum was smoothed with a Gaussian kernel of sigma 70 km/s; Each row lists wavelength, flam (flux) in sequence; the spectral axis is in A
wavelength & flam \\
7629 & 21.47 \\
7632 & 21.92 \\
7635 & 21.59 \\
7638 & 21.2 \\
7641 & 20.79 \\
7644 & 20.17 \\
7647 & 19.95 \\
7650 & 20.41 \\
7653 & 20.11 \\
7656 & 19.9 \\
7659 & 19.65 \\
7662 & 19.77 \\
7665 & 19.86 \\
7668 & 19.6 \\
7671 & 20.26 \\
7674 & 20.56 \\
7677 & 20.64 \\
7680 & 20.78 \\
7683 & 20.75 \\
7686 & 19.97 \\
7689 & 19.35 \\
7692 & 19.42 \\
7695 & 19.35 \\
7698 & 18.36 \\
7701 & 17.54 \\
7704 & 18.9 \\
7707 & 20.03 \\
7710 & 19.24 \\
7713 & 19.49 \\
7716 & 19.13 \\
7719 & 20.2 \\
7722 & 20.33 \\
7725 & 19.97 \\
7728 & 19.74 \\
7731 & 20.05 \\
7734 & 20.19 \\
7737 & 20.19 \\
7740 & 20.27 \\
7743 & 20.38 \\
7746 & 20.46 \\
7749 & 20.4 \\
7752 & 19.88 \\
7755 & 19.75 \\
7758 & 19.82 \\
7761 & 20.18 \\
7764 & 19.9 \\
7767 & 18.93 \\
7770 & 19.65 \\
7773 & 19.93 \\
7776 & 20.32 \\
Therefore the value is 20.79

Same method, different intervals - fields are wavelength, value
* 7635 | 21.59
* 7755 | 19.75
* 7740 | 20.27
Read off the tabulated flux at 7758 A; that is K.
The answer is 19.82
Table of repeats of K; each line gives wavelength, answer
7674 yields 20.56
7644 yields 20.17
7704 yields 18.9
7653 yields 20.11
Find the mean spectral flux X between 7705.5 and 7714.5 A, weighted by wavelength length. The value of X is 19.6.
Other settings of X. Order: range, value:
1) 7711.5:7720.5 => 19.6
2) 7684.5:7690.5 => 19.7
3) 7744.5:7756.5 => 20.1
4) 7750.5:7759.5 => 19.8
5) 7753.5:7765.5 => 19.9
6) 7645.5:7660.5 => 20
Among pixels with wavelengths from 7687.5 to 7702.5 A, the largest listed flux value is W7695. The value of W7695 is 19.42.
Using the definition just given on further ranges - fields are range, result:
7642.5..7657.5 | 20.41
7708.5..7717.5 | 19.49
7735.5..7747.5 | 20.46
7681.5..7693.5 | 20.75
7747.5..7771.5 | 20.4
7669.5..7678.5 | 20.64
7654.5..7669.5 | 19.9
